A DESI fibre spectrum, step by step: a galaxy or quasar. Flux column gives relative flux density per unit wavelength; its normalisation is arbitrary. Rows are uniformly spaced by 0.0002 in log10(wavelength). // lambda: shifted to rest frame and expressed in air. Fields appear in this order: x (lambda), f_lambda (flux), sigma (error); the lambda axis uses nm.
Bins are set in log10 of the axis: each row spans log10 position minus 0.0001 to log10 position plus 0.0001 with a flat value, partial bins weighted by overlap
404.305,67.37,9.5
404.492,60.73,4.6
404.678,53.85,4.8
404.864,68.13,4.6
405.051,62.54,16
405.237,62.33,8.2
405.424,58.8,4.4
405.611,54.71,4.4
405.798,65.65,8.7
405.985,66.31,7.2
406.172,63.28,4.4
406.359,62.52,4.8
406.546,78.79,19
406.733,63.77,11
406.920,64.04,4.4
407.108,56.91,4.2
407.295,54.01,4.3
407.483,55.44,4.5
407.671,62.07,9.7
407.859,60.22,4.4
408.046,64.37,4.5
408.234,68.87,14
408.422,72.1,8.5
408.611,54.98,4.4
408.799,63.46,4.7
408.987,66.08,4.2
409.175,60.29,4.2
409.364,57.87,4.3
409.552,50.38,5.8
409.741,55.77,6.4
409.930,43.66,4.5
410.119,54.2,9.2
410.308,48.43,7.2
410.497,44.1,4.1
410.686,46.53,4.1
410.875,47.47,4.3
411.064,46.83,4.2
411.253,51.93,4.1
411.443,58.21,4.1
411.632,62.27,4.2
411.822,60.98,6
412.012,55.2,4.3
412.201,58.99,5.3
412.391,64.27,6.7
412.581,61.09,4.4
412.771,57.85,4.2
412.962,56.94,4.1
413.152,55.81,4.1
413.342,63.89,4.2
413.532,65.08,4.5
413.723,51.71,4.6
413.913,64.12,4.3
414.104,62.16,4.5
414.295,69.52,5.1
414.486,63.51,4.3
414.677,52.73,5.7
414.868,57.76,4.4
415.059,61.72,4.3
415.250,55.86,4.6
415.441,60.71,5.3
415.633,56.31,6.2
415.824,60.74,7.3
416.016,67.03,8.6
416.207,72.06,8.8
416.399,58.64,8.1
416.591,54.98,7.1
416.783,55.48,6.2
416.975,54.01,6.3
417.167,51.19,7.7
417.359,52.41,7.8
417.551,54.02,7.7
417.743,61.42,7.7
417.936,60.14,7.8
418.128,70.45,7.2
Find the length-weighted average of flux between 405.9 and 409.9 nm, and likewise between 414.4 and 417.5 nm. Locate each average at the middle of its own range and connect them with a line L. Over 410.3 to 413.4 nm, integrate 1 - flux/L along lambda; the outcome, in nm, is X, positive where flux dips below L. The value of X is 0.24 nm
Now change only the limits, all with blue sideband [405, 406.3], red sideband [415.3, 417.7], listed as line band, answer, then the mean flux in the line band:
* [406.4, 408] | -0.02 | 62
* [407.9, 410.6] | 0.14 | 57.5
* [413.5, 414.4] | -0.05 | 62.3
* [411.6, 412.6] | -0.01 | 60.3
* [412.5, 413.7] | -0.01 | 59.6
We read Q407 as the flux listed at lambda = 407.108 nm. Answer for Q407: 56.91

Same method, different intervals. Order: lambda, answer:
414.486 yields 63.51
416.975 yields 54.01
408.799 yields 63.46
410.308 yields 48.43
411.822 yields 60.98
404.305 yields 67.37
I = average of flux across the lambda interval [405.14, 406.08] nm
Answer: 61.6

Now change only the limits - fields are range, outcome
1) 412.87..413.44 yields 59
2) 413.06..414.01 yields 60.2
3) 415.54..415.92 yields 58.6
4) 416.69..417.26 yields 53.6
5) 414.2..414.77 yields 61.9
